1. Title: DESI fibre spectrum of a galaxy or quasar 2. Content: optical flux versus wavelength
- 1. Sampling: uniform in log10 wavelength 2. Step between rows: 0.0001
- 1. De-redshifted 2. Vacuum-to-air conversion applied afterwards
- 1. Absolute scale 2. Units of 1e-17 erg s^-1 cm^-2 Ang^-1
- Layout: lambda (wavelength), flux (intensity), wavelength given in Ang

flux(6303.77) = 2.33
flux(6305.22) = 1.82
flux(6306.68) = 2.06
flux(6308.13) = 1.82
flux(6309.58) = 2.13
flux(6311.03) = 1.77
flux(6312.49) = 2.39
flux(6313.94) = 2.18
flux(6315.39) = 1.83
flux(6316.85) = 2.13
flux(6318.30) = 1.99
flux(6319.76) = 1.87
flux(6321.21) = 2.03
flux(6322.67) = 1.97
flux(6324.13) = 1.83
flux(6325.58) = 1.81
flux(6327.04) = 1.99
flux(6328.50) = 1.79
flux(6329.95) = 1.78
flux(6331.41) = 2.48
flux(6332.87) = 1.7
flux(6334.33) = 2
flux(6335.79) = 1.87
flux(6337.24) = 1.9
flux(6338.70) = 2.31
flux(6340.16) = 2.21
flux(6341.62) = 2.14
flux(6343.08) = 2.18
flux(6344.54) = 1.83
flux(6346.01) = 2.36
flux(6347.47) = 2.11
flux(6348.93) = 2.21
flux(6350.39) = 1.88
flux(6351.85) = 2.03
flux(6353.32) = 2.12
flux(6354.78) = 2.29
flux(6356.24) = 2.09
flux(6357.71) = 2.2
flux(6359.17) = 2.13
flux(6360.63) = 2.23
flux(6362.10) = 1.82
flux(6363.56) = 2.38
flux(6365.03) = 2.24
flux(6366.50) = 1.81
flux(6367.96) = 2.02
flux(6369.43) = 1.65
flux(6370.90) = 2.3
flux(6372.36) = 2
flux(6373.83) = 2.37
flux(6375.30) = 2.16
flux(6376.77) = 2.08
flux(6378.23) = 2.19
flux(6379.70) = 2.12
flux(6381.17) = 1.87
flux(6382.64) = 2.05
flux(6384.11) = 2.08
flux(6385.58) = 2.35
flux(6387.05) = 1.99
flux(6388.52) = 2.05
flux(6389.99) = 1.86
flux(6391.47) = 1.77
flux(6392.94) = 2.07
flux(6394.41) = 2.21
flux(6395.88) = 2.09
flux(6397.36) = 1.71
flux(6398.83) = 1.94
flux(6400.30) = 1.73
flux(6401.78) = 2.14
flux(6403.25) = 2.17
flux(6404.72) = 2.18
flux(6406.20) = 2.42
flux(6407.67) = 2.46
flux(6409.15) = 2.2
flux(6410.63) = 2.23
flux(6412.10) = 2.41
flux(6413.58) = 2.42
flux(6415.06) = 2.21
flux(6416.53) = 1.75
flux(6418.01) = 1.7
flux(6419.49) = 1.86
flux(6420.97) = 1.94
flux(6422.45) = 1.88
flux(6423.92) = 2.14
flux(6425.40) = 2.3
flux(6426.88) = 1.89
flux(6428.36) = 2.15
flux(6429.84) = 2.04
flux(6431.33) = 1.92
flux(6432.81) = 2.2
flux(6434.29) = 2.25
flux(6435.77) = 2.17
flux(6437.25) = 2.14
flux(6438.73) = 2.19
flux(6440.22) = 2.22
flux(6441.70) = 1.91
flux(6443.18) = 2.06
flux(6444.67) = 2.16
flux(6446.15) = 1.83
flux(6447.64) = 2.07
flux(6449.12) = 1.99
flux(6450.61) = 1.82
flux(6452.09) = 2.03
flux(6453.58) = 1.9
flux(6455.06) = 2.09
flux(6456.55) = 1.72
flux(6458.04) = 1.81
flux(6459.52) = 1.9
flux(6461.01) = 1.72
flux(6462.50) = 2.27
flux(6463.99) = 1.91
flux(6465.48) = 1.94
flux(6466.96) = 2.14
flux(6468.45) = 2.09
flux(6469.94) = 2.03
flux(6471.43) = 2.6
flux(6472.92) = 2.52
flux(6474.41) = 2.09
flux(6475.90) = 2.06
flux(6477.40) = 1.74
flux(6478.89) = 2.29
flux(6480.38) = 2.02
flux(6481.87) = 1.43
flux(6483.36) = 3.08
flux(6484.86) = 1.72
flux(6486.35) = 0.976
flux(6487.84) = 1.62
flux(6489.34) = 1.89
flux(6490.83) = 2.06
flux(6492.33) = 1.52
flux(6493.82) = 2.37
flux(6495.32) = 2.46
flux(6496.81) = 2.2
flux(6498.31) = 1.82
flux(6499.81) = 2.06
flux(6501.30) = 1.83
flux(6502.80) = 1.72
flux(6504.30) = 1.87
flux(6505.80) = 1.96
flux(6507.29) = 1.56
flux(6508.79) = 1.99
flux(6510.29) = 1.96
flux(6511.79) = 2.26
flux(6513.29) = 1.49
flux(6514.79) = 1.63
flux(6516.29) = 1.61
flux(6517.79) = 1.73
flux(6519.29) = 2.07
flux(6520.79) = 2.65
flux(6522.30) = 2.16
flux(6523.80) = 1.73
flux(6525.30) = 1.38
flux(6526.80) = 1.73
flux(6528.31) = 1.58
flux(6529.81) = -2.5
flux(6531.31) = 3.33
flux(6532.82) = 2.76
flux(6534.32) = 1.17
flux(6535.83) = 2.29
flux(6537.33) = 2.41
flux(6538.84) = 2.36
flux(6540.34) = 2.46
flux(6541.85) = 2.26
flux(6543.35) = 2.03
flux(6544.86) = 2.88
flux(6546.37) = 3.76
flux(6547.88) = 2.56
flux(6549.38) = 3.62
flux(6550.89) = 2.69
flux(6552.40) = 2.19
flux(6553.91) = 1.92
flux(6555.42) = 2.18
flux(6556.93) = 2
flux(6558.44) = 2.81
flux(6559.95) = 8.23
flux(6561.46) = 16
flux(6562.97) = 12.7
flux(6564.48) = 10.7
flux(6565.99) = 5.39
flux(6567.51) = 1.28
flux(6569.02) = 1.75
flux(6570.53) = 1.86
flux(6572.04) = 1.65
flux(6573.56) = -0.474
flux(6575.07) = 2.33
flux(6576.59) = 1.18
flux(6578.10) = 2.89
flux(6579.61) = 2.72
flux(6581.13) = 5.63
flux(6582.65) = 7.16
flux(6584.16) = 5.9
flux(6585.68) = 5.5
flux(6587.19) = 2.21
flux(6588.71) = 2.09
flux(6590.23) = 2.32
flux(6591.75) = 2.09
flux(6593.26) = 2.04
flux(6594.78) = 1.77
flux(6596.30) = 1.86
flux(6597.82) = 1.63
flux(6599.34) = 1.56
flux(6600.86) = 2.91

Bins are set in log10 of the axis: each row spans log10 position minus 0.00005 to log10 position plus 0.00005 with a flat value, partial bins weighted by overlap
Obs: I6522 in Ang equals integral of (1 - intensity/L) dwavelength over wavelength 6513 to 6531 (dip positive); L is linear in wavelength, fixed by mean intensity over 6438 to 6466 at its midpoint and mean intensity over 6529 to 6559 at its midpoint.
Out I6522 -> 5.8 Ang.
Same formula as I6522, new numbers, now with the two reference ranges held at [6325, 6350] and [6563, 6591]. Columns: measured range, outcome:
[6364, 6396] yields 3.7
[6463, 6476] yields 3.5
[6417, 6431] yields 3.5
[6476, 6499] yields 8.4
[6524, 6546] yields 9.8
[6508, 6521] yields 5.4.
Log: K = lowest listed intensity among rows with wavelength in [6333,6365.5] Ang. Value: 1.82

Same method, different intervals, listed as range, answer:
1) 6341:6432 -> 1.65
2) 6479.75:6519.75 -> 0.976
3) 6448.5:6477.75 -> 1.72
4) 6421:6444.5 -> 1.88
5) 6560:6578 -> -0.474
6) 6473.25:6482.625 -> 1.43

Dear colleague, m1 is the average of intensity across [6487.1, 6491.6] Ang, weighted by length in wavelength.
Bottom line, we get 1.85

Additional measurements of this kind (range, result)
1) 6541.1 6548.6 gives 2.7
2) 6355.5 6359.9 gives 2.14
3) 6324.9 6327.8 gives 1.9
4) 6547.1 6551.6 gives 2.97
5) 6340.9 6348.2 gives 2.12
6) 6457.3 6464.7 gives 1.92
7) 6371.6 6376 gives 2.18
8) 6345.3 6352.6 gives 2.12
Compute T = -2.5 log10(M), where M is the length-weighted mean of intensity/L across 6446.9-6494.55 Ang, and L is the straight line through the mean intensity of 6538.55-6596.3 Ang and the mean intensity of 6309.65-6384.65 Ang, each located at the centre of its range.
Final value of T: 0.438 mag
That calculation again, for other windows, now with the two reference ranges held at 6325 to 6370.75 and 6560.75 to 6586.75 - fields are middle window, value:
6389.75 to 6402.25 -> 0.340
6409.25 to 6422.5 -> 0.373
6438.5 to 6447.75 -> 0.499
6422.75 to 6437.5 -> 0.412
